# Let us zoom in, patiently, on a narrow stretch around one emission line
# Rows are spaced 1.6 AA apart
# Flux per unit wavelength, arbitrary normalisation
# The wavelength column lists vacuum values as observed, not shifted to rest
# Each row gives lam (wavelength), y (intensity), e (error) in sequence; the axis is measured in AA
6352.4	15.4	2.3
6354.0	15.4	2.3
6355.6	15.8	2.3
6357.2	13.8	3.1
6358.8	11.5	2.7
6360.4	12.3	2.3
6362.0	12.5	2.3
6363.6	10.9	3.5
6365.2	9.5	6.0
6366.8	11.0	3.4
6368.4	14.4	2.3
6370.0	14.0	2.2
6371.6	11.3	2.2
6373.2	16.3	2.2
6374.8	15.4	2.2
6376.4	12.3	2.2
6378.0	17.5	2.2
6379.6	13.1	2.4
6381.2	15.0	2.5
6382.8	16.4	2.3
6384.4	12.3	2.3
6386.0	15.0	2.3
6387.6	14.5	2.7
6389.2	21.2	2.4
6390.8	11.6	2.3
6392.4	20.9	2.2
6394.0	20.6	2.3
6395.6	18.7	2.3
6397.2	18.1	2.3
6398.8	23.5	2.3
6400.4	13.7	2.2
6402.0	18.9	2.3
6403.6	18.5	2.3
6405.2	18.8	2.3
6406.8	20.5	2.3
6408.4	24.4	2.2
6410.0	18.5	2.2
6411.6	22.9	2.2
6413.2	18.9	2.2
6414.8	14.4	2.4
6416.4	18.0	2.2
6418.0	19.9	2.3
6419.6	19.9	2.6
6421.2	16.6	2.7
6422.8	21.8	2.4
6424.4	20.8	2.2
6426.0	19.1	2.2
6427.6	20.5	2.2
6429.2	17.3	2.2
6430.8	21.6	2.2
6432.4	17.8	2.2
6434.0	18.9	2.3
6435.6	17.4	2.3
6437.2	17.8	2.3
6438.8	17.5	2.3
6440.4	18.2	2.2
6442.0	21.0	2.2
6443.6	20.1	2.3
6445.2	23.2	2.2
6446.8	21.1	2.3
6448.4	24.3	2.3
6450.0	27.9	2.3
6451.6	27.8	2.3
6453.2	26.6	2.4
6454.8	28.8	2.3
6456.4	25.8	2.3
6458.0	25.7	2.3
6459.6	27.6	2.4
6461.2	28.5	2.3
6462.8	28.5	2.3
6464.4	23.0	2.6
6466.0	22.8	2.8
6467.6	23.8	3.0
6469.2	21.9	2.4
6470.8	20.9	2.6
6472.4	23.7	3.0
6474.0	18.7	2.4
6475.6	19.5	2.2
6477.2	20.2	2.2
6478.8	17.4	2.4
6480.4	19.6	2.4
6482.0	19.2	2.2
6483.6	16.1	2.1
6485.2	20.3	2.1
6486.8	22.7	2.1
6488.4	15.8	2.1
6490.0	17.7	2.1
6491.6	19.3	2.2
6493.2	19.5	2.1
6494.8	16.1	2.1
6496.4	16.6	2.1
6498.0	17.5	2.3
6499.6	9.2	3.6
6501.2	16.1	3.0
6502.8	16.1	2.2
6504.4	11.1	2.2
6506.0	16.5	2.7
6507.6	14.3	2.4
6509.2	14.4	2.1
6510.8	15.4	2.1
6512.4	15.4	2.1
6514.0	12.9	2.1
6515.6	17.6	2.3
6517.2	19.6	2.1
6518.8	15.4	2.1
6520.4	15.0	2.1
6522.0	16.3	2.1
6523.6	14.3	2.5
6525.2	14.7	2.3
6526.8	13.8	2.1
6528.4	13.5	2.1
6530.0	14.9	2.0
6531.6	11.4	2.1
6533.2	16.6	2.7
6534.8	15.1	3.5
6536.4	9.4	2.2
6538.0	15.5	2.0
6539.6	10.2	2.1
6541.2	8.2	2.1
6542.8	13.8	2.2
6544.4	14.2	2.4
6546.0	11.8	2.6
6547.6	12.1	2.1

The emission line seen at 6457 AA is C III] 1909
